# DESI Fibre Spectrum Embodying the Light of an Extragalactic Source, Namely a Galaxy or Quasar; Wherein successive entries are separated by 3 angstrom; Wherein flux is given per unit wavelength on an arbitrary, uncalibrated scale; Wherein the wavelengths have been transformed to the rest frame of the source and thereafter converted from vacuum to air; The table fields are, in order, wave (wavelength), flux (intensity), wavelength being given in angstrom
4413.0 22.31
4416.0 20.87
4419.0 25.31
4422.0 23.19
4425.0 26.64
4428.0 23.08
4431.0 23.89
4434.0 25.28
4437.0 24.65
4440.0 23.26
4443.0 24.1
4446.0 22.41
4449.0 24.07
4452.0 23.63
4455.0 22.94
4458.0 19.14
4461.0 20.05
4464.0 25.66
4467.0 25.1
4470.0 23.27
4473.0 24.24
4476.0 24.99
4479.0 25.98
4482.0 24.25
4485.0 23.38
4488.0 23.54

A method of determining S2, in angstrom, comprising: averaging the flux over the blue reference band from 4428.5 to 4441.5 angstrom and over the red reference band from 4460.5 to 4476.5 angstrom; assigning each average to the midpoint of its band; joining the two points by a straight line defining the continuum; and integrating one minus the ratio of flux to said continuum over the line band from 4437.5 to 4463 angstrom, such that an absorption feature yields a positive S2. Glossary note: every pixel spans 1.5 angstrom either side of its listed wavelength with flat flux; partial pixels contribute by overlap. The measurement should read 1.6 angstrom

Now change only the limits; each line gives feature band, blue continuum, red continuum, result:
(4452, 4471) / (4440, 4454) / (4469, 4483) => 1.0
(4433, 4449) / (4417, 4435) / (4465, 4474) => 0.3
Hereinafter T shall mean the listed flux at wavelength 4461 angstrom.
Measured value 20.05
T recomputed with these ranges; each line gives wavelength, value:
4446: 22.41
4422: 23.19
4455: 22.94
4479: 25.98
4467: 25.1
